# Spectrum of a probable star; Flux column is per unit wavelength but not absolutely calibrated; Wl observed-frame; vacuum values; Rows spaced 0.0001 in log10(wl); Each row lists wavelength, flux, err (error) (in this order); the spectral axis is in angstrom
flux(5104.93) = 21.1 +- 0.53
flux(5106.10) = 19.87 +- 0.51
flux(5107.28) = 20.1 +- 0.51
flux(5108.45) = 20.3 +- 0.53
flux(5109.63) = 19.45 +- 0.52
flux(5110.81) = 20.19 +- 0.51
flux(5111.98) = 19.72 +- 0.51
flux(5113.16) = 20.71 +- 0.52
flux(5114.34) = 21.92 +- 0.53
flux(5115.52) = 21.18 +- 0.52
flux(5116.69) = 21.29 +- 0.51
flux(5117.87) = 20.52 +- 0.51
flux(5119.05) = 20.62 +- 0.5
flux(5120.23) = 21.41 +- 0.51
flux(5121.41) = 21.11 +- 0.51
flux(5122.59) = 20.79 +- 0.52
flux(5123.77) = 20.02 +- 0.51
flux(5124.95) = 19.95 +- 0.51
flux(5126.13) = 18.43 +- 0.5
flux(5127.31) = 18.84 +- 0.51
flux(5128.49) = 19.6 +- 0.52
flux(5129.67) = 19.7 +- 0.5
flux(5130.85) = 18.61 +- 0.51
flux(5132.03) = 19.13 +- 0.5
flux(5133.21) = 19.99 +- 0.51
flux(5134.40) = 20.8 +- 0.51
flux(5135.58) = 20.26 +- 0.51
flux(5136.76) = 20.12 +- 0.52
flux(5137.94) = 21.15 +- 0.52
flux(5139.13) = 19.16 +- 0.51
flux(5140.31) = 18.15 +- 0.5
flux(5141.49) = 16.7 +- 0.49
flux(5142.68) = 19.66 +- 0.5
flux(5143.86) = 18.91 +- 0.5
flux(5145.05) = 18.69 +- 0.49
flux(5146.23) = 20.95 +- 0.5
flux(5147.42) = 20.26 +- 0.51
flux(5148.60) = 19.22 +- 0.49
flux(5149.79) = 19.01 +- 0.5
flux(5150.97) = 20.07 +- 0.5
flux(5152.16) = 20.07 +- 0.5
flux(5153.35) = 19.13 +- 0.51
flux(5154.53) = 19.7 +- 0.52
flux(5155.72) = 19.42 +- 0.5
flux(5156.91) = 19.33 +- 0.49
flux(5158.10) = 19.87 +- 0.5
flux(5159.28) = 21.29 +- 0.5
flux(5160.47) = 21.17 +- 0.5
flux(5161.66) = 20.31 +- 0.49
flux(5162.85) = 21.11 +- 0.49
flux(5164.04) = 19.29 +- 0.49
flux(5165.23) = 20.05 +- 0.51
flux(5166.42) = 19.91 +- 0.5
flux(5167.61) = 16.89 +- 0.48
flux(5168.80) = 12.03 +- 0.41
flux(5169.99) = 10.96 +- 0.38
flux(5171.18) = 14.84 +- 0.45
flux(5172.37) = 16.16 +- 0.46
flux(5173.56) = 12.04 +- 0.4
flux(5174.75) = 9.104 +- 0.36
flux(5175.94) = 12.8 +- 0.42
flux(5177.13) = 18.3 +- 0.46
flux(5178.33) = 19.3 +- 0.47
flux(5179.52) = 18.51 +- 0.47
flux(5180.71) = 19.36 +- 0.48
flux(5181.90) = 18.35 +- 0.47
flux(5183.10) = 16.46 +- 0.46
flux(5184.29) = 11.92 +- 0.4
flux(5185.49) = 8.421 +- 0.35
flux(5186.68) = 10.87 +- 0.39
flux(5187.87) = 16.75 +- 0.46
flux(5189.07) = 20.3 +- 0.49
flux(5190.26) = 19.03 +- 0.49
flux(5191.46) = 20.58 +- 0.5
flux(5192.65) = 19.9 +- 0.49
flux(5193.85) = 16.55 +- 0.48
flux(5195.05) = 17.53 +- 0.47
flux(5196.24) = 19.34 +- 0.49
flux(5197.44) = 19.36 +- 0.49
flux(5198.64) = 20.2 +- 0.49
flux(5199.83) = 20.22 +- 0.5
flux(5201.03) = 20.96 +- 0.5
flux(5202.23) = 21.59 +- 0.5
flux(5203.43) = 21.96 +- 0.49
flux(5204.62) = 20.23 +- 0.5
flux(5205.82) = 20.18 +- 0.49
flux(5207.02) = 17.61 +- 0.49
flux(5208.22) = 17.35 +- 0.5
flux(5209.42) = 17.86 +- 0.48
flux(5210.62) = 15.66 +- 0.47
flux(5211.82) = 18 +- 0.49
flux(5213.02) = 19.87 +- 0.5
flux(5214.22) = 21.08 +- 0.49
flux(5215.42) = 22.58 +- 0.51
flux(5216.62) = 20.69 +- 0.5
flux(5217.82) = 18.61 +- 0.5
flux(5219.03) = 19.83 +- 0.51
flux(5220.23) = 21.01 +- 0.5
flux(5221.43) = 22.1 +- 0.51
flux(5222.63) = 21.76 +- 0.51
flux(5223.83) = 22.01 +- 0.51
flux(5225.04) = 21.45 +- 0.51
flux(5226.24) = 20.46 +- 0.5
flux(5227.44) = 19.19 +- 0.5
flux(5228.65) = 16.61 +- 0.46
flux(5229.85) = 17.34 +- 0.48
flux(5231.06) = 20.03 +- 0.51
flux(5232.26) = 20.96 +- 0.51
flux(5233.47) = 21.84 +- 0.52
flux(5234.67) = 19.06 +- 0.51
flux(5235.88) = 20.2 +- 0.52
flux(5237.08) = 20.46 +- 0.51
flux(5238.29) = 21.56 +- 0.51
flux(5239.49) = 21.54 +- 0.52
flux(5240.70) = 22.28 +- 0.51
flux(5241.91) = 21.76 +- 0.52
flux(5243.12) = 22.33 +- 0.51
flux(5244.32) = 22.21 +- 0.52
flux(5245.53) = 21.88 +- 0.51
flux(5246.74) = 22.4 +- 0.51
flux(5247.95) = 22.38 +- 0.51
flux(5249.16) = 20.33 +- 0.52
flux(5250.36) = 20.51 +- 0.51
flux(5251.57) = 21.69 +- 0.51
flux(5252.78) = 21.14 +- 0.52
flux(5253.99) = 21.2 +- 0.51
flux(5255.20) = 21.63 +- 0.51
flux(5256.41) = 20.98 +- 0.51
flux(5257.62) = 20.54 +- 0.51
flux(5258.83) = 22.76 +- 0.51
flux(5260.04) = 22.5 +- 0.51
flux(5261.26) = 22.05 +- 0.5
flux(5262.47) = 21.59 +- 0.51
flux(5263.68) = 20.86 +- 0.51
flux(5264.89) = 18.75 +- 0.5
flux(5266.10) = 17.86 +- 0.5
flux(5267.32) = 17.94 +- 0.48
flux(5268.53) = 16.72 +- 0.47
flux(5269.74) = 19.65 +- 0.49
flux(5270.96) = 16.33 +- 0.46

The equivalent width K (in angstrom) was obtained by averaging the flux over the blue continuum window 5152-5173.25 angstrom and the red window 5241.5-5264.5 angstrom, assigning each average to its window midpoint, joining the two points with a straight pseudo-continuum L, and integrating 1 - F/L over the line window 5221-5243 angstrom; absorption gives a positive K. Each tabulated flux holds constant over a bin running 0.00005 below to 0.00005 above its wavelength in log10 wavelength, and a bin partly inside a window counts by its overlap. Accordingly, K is 0.2 angstrom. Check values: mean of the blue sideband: 18.3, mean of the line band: 20.6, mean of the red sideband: 21.6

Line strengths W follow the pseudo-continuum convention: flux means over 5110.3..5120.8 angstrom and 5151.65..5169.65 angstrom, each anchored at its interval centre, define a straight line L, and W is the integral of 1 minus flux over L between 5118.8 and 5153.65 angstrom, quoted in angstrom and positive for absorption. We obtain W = 0.7 angstrom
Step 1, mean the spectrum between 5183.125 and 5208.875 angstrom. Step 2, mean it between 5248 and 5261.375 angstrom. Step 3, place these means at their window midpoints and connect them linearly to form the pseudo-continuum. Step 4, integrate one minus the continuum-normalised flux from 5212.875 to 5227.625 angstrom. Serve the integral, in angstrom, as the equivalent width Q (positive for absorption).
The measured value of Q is -1.1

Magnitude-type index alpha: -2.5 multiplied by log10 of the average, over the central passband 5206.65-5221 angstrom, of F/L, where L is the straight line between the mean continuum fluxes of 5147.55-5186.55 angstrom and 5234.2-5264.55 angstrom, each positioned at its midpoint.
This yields 0.02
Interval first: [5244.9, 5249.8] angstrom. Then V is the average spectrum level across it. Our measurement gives 21.7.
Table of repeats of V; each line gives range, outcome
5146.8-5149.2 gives 19.7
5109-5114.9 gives 20.4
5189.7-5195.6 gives 18.7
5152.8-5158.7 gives 19.5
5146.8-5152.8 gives 19.7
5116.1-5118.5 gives 20.9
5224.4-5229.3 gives 19.4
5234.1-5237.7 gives 19.9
